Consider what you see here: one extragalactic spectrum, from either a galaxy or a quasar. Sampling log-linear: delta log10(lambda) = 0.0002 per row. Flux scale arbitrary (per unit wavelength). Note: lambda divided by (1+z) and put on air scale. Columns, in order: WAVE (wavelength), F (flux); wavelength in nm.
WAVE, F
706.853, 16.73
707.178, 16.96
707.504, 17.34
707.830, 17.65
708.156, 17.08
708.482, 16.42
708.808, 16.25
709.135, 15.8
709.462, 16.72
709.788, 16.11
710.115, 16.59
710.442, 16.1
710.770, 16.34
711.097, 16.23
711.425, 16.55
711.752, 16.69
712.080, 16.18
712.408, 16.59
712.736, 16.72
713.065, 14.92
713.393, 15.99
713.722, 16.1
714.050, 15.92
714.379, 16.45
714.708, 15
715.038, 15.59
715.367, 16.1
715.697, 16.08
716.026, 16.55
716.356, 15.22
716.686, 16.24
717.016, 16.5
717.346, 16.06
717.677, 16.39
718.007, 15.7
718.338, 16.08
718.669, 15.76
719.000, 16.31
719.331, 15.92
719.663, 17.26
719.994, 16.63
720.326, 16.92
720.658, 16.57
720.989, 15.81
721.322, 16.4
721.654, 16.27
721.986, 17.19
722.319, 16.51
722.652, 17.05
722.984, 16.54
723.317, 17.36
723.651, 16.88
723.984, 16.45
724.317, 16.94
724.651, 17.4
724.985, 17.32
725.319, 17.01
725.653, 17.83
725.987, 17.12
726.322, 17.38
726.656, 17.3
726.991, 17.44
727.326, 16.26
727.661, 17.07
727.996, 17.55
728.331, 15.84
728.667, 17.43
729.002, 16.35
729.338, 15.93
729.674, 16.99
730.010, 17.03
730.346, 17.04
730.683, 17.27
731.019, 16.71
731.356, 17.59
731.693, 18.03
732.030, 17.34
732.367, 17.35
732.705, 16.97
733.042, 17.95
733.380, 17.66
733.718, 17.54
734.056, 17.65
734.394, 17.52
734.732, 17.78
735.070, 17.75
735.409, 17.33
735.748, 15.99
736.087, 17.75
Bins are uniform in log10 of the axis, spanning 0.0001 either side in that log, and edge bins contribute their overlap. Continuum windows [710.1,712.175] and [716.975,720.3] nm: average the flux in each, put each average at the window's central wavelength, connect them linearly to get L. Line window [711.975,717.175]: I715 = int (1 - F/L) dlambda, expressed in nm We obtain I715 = 0.10 nm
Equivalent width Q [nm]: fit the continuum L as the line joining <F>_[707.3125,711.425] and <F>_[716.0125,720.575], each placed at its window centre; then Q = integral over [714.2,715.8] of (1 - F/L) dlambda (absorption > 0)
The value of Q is 0.05 nm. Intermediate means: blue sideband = 16.6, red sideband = 16.2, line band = 15.8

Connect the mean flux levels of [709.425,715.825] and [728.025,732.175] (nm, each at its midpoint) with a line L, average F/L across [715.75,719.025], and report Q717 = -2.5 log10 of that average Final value 0.02 mag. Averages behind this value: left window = 16.1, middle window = 16.1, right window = 17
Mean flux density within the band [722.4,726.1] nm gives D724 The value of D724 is 17.1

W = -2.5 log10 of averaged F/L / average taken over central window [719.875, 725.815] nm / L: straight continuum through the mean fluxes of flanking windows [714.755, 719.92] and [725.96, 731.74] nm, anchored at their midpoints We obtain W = -0.02 mag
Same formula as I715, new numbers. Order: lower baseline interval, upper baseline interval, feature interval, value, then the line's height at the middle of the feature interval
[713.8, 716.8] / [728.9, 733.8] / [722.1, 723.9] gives -0.04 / 16.5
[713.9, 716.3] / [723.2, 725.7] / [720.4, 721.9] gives 0.03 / 16.7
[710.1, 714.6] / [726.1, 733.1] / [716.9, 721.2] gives 0.06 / 16.5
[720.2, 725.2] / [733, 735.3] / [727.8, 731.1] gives 0.09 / 17.3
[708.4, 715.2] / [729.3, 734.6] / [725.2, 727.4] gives -0.03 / 17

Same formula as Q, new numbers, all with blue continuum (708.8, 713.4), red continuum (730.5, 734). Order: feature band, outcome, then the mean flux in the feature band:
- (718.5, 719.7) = 0.04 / 16.2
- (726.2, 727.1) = -0.01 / 17.4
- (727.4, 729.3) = 0.05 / 16.8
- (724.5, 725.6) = -0.02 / 17.3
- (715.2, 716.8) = 0.05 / 16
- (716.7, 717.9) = 0.02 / 16.3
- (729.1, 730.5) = 0.05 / 16.7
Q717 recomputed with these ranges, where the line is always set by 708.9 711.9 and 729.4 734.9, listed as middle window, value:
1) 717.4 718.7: 0.05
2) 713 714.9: 0.05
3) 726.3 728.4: 0.01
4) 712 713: 0.01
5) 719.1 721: 0.01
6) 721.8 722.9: 0.00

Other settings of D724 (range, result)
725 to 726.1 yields 17.3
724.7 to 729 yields 17.1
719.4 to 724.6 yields 16.7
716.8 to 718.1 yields 16.2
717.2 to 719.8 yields 16.2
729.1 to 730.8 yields 16.8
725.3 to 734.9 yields 17.2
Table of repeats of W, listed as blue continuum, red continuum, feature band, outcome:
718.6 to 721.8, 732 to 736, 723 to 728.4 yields -0.02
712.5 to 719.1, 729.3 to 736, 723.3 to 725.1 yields -0.02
